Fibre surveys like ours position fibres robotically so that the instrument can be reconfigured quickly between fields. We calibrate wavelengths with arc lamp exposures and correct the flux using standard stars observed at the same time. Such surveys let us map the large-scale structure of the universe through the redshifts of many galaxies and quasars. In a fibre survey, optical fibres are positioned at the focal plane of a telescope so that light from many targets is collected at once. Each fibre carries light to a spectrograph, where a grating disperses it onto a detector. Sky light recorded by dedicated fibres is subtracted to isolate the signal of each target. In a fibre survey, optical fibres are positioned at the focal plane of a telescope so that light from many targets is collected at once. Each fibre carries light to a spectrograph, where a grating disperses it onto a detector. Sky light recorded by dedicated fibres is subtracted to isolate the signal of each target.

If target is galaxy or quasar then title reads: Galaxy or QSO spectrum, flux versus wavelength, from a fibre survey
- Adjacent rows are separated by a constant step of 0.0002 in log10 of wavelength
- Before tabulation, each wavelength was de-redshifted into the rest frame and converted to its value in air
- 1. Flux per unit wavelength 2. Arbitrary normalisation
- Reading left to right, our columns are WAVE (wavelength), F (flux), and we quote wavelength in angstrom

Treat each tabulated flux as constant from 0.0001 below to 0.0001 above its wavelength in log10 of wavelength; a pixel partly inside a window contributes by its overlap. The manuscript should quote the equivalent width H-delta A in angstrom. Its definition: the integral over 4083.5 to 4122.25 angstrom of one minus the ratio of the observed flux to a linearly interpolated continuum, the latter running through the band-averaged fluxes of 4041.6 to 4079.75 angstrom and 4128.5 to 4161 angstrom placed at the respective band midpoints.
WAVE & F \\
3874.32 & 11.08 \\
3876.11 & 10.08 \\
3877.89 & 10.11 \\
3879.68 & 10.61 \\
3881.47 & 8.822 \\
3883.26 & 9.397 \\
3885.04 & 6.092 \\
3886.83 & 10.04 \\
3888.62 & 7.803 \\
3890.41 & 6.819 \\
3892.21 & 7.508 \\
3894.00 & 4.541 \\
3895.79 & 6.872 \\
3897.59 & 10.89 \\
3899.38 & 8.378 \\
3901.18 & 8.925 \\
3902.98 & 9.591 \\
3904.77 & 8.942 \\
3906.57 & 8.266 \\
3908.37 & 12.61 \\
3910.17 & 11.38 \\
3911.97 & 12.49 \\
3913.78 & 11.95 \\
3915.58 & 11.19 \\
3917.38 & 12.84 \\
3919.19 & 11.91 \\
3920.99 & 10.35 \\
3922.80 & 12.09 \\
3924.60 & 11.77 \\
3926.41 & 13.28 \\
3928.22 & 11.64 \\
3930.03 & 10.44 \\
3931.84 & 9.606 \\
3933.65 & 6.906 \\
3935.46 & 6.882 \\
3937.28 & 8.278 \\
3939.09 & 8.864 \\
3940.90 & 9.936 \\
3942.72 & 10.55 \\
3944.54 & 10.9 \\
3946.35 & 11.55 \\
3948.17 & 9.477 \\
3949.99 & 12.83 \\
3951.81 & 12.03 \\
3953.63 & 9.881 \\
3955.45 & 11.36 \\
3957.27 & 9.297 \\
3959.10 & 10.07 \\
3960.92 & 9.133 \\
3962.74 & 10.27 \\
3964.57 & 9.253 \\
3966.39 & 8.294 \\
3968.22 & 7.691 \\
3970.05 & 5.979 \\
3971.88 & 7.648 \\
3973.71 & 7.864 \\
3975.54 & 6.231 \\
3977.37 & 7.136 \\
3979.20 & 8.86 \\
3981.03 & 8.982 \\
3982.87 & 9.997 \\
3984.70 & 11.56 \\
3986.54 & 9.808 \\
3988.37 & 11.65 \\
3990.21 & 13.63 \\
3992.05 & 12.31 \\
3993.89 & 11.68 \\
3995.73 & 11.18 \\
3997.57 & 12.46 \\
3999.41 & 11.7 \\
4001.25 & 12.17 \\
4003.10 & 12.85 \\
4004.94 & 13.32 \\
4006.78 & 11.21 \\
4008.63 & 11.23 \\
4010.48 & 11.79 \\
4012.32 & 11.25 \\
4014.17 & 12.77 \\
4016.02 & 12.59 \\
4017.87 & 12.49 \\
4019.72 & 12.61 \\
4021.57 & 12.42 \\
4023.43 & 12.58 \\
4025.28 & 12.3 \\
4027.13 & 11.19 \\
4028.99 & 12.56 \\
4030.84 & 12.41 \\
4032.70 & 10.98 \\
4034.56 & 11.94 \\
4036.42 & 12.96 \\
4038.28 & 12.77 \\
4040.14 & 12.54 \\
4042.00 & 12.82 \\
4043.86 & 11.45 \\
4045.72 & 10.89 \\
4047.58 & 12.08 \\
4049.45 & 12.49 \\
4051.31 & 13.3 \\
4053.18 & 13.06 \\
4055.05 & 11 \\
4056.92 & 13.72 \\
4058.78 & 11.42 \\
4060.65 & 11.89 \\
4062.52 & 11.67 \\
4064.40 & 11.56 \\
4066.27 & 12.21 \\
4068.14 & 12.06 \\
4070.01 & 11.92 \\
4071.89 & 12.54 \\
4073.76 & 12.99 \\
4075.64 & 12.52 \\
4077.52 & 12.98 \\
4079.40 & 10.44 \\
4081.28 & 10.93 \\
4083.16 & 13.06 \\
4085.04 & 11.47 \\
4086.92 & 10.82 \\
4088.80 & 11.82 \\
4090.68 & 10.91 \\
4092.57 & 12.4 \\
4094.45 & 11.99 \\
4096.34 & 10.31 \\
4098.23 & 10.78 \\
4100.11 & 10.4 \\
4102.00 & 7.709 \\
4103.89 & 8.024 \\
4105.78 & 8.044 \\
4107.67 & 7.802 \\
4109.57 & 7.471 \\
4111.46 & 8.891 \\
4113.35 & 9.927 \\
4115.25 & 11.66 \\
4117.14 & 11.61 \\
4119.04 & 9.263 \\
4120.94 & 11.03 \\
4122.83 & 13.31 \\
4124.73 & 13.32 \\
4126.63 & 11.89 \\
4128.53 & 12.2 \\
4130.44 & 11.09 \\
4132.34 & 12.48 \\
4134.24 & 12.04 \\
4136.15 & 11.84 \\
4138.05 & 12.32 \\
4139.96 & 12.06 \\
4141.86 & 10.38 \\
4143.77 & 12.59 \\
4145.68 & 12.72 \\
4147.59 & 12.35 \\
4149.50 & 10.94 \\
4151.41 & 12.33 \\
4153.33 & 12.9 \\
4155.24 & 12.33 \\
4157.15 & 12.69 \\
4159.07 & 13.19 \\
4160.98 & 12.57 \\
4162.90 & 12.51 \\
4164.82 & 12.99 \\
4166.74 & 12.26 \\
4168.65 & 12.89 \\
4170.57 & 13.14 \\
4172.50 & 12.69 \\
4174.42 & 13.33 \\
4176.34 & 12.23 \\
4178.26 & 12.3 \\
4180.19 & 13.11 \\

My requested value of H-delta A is 6.3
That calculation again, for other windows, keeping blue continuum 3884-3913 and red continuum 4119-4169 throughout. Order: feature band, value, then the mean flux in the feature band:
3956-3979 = 3.5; 8.31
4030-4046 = -2.0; 12.1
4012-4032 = -3.4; 12.3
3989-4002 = -2.5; 12.1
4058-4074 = -1.2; 12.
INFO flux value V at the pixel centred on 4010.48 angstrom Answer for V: 11.79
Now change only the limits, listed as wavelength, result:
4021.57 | 12.42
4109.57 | 7.471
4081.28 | 10.93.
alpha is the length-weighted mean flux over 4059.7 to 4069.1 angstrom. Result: 11.9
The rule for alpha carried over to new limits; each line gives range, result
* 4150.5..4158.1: 12.6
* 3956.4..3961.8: 9.5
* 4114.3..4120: 10.8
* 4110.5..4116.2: 10.2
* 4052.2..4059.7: 12.3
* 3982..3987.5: 10.5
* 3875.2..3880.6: 10.2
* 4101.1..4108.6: 7.9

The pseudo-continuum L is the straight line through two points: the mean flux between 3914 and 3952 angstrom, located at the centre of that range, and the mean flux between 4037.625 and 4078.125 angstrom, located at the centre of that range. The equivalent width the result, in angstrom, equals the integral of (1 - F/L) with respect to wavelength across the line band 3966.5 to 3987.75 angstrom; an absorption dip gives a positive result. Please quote 5.4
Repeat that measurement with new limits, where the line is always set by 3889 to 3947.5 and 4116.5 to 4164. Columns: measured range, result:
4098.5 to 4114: 4.2 angstrom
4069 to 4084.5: -0.9 angstrom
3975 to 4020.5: -2.5 angstrom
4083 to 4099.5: 0.3 angstrom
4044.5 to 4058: -1.3 angstrom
